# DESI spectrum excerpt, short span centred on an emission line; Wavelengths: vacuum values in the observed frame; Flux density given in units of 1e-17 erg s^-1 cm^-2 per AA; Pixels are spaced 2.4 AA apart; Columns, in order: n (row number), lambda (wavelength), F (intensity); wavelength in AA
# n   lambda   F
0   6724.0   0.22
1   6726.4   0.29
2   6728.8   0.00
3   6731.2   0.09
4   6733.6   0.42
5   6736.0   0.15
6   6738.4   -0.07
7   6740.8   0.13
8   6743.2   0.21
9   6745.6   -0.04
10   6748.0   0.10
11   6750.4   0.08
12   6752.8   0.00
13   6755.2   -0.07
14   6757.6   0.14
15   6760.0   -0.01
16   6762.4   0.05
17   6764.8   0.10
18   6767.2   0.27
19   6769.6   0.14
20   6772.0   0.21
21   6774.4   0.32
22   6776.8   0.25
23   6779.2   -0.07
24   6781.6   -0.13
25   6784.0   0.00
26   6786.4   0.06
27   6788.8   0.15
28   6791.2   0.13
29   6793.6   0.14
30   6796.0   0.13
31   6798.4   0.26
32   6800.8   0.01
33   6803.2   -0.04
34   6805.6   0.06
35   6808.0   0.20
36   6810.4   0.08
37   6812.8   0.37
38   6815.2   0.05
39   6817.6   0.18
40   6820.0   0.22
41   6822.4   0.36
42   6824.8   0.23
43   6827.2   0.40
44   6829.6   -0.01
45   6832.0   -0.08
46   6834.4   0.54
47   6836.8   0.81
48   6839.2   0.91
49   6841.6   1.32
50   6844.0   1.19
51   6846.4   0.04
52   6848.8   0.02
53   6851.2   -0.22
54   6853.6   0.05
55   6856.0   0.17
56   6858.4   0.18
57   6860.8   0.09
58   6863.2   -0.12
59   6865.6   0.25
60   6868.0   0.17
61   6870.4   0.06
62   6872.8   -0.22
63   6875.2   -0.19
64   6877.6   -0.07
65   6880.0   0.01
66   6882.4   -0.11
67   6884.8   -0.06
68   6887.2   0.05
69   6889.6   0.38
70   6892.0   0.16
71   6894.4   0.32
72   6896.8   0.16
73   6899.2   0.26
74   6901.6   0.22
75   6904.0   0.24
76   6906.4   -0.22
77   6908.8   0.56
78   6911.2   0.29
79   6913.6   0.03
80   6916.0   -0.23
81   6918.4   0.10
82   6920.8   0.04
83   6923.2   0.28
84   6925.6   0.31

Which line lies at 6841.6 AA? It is [O II]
